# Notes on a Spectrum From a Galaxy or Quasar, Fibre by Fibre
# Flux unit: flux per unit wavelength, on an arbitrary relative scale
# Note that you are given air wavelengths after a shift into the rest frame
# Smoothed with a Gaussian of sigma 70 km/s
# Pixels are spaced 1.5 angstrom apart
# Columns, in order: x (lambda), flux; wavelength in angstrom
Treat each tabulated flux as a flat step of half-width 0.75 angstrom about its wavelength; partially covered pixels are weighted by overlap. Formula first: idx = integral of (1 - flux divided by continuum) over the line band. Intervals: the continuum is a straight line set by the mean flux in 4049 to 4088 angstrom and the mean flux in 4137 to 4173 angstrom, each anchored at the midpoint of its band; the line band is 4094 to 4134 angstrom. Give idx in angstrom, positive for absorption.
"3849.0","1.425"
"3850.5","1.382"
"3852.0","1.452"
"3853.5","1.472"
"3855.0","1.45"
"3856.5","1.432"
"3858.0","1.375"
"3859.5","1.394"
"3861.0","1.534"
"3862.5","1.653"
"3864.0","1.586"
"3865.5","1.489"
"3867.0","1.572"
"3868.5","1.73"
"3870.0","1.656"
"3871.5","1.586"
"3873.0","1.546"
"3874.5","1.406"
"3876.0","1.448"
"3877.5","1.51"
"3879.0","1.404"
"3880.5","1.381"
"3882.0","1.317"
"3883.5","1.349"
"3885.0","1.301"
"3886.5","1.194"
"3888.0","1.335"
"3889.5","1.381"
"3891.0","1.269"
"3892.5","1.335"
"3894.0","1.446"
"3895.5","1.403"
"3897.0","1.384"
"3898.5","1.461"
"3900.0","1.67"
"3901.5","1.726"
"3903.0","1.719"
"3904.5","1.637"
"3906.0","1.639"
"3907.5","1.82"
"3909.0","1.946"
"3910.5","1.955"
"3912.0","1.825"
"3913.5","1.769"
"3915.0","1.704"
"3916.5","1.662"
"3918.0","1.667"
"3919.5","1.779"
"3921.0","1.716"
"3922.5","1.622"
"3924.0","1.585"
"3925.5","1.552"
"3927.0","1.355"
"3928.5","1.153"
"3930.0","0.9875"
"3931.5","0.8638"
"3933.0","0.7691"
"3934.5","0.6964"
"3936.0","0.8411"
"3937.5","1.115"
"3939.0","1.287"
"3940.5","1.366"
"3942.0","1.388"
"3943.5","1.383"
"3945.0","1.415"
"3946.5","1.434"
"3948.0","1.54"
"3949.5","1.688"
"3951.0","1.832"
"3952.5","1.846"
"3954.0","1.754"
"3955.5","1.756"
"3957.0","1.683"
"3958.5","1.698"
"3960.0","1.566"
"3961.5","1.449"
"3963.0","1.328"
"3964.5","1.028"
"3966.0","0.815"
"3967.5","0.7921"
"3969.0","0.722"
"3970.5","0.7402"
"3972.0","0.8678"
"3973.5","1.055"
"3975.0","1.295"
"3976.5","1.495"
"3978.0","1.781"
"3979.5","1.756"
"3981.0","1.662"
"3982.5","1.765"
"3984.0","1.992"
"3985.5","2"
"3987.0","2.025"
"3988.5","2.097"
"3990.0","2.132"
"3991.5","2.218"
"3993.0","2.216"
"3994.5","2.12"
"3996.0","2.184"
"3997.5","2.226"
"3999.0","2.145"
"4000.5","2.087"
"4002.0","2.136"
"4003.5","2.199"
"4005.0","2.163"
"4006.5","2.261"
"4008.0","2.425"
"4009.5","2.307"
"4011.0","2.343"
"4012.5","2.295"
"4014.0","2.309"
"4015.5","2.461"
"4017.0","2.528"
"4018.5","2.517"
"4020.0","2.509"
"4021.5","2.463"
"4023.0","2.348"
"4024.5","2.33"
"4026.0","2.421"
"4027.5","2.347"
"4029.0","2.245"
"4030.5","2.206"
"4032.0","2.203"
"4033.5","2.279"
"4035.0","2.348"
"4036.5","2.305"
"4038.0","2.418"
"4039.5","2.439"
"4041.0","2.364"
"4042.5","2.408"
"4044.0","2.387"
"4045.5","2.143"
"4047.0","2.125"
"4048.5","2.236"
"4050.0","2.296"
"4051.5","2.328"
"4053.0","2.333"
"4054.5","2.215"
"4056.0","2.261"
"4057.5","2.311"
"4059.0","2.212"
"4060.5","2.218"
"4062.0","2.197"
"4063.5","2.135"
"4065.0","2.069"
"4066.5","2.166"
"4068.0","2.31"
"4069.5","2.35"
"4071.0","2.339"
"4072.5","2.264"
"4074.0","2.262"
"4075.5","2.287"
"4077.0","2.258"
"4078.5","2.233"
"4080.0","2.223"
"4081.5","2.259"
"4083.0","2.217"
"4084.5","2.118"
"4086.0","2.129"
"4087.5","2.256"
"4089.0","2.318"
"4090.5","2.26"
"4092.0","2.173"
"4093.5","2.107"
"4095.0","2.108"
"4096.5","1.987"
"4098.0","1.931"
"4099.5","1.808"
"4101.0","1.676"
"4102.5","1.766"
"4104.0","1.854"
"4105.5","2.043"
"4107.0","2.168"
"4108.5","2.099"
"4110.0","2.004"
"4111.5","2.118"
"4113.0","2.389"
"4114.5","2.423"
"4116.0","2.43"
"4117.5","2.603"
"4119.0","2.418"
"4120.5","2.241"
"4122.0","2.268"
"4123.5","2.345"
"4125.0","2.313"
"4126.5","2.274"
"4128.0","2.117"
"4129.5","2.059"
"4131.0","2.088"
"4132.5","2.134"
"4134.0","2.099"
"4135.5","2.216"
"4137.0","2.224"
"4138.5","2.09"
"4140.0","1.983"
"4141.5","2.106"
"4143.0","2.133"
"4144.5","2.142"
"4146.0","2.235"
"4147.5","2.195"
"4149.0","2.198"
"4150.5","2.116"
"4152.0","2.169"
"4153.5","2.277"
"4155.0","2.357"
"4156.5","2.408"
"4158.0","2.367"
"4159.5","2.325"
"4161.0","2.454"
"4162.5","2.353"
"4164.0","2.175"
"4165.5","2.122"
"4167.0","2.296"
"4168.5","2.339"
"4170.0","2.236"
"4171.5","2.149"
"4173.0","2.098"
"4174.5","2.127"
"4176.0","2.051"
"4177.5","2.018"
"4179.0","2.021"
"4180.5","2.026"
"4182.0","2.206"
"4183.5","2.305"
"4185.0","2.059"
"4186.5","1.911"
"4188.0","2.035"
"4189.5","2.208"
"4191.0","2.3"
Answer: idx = 1.65 angstrom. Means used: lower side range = 2.24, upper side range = 2.22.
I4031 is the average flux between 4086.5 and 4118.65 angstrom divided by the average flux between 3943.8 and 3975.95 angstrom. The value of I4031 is 1.57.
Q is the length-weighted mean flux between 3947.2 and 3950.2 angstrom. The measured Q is 1.61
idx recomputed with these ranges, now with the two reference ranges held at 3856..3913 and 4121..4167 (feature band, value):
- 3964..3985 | 5.78 angstrom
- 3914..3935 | 3.19 angstrom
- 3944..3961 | 0.55 angstrom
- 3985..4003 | -3.18 angstrom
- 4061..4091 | -2.96 angstrom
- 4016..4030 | -3.84 angstrom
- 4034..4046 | -2.59 angstrom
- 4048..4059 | -1.71 angstrom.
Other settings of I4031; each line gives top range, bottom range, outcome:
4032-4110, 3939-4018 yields 1.24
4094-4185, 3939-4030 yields 1.18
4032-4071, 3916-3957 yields 1.61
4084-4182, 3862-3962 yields 1.46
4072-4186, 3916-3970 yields 1.60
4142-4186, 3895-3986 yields 1.51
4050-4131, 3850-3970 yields 1.51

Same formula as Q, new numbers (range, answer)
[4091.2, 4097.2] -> 2.1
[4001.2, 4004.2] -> 2.17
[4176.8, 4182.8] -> 2.07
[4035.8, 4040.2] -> 2.39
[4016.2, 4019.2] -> 2.52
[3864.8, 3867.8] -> 1.53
